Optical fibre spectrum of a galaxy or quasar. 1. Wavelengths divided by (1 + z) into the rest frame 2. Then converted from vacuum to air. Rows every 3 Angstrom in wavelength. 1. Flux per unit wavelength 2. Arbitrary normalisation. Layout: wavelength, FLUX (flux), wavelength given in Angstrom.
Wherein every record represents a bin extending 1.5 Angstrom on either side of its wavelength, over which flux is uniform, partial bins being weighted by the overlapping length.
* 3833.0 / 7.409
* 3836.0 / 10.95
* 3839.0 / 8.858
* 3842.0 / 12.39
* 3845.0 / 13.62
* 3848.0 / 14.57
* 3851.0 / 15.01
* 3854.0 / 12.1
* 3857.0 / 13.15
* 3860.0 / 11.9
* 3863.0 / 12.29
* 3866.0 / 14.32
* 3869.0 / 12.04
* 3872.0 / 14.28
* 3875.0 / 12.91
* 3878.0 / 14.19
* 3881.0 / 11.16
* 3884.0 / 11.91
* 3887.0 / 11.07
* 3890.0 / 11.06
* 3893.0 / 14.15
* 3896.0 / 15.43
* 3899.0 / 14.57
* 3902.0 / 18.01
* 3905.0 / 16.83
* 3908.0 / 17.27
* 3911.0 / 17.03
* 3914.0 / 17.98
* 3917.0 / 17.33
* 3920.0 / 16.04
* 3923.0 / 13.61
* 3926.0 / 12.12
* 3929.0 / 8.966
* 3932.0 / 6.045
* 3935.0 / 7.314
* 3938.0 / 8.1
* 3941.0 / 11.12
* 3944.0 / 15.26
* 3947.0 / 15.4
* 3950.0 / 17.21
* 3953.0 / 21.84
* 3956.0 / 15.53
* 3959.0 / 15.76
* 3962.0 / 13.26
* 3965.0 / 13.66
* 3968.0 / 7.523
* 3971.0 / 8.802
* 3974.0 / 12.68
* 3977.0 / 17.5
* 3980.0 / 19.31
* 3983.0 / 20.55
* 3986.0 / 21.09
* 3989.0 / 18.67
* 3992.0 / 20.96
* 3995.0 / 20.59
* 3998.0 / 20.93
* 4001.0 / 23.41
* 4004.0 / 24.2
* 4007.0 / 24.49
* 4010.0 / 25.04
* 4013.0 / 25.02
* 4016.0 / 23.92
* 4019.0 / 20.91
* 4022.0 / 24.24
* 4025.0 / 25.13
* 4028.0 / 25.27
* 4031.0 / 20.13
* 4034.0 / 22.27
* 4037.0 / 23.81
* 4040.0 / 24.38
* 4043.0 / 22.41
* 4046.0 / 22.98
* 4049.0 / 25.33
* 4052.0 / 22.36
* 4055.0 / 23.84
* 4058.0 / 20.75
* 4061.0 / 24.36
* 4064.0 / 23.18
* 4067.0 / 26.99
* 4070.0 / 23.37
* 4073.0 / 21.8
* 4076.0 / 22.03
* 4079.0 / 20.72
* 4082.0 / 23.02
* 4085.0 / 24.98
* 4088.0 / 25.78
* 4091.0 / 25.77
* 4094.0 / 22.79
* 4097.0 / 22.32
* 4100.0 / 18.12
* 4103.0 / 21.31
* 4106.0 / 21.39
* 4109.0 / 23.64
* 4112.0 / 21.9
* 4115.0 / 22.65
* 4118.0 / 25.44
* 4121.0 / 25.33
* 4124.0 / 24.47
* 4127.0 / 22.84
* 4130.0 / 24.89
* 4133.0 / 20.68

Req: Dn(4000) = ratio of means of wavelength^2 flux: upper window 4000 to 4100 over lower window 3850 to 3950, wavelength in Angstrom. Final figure 1.9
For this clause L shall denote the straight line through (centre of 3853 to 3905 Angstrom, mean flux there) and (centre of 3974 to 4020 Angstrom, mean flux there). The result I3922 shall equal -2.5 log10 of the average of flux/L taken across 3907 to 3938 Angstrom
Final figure 0.23 mag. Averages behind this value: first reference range 13.3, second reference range 21.5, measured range 13.1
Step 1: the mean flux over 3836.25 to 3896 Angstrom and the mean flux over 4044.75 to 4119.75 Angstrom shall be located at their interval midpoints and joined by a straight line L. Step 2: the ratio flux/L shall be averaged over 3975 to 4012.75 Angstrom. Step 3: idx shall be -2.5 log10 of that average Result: -0.14 mag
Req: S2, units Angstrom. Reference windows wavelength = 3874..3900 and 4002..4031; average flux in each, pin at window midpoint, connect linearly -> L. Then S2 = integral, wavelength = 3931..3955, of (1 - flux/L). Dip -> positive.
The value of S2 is 6.6 Angstrom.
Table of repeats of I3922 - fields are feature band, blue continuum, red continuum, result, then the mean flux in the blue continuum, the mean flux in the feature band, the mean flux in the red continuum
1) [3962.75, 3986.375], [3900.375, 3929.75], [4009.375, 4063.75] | 0.304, 15.7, 14.8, 23.4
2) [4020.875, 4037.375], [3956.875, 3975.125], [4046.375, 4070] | -0.170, 12.1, 23.4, 23.8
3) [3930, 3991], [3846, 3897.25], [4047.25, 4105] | 0.218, 13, 14.3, 23.1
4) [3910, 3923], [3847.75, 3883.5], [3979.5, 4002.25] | -0.035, 13.1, 16.7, 20.7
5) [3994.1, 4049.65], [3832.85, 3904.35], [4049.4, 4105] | -0.153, 13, 23.4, 23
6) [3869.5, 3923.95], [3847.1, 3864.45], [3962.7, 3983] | -0.102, 13.1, 14.7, 13.8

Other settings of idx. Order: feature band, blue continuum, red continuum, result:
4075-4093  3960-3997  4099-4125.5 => -0.11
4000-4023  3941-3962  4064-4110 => -0.24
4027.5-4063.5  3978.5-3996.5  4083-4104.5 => -0.07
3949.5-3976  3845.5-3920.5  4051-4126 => 0.25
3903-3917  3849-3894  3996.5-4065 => -0.13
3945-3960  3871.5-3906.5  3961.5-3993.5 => -0.12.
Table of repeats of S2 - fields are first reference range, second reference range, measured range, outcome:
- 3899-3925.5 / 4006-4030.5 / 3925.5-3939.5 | 7.54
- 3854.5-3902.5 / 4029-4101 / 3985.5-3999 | -0.81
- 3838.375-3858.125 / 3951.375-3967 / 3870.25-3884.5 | 0.79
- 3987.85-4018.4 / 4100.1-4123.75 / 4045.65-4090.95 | -1.41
